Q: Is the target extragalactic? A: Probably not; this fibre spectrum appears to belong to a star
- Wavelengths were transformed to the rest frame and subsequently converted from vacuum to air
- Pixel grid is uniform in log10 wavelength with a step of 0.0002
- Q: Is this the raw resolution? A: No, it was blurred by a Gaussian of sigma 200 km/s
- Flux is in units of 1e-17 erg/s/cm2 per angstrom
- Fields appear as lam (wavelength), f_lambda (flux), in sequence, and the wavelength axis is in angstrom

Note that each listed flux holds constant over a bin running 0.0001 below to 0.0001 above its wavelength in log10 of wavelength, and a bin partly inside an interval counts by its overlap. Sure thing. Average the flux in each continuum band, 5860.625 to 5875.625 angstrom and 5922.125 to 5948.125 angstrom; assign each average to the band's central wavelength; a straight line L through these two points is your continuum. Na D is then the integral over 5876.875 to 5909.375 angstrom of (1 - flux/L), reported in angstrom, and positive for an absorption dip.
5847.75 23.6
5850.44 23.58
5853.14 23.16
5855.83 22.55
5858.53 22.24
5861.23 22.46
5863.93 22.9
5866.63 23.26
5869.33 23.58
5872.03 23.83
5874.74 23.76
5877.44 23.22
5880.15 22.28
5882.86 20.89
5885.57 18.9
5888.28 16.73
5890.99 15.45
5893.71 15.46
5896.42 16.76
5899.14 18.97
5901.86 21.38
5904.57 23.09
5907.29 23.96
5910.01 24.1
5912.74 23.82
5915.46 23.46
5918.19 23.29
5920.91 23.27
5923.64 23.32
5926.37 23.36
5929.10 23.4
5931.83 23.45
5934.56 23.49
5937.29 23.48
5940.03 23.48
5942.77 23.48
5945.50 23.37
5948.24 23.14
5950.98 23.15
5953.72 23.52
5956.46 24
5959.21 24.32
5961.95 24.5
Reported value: 5.0 angstrom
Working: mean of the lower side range 23.3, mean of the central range 19.8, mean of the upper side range 23.4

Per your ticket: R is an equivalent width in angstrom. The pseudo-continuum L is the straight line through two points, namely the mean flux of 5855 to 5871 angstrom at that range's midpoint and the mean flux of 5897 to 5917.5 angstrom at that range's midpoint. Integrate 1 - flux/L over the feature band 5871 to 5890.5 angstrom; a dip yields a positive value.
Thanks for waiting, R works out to 1.41 angstrom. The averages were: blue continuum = 22.9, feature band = 21.1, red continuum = 22.5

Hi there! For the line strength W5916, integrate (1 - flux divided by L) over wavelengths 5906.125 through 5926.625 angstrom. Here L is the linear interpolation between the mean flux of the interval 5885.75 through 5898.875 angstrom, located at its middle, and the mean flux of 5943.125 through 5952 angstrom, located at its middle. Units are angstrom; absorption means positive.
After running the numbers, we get -4.3 angstrom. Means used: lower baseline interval 16.6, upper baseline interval 23.3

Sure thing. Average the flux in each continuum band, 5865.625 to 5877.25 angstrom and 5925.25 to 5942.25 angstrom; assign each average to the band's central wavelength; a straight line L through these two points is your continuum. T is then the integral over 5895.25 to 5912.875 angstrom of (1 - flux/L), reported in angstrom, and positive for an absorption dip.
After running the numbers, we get 1.41 angstrom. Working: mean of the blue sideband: 23.6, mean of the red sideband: 23.4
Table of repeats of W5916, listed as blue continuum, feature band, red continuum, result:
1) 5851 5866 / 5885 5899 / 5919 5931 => 3.83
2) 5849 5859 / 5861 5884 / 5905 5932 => 0.16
